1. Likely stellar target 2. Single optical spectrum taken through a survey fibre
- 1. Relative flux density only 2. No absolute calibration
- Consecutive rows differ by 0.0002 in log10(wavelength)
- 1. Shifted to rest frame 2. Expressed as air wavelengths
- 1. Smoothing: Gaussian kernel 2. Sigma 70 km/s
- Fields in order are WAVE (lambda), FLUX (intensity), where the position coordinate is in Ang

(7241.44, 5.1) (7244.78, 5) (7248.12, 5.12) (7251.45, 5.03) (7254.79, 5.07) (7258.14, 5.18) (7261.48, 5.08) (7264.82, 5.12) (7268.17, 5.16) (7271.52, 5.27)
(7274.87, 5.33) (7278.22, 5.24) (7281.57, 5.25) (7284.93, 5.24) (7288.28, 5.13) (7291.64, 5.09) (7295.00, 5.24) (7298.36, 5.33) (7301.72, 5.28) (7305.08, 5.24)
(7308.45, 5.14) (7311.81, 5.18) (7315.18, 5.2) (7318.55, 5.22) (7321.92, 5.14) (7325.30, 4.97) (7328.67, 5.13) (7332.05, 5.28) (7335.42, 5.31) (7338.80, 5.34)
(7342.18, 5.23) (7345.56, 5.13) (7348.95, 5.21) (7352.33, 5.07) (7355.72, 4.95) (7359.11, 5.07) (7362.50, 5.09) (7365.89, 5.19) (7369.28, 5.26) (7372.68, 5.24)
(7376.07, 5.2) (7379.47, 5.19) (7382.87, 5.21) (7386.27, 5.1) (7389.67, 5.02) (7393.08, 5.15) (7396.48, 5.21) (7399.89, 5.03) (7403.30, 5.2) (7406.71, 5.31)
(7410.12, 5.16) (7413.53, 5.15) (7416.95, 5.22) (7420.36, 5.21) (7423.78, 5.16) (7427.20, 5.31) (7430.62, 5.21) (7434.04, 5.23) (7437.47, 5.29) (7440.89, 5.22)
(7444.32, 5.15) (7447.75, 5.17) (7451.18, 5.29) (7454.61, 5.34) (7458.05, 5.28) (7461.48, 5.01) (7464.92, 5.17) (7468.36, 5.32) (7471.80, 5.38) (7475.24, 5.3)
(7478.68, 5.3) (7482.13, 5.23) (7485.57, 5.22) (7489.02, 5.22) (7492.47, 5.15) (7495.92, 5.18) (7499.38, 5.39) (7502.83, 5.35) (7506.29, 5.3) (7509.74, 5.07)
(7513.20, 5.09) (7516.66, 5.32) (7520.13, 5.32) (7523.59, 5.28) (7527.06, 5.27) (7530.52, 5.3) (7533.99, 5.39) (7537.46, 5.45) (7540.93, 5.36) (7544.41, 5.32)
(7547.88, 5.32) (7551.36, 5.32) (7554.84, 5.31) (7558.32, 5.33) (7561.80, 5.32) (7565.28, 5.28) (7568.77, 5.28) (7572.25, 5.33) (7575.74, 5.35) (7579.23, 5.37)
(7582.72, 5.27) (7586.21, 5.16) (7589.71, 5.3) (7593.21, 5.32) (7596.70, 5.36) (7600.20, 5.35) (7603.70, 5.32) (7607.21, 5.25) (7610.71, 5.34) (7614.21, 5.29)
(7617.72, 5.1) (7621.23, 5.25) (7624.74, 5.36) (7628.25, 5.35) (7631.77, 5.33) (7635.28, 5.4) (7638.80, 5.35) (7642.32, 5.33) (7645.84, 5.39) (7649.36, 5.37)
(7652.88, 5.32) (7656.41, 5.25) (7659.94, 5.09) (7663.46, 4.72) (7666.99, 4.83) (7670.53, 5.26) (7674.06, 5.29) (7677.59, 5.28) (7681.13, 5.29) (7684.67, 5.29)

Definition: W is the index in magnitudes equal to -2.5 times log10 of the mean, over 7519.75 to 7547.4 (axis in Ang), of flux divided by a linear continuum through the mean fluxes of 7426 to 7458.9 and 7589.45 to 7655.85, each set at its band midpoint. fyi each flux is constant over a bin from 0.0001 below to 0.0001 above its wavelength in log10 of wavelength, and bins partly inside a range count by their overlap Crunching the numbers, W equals -0.01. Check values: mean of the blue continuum 5.25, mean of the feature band 5.34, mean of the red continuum 5.32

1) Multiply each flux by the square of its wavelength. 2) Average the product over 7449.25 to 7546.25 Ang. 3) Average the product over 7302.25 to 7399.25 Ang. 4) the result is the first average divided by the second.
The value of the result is 1.1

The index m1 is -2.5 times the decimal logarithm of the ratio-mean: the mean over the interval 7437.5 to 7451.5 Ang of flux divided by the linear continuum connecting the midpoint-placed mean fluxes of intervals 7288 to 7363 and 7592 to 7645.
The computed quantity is 0.00 mag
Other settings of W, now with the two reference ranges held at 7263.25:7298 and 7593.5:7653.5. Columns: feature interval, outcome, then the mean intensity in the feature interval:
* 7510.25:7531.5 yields 0.008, 5.25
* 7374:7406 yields 0.020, 5.15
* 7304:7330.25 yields 0.015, 5.15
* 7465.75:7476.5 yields -0.010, 5.32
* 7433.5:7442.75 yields 0.003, 5.25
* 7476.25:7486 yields 0.003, 5.26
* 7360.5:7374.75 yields 0.009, 5.19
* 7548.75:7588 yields 0.000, 5.3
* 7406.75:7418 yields 0.012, 5.19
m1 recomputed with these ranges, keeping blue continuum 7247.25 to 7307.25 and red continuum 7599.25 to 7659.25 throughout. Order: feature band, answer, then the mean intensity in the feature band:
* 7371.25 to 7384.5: 0.003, 5.21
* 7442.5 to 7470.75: 0.007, 5.22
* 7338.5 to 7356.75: 0.014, 5.15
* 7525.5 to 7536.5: -0.012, 5.33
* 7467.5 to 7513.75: 0.002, 5.25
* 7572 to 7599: -0.002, 5.31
